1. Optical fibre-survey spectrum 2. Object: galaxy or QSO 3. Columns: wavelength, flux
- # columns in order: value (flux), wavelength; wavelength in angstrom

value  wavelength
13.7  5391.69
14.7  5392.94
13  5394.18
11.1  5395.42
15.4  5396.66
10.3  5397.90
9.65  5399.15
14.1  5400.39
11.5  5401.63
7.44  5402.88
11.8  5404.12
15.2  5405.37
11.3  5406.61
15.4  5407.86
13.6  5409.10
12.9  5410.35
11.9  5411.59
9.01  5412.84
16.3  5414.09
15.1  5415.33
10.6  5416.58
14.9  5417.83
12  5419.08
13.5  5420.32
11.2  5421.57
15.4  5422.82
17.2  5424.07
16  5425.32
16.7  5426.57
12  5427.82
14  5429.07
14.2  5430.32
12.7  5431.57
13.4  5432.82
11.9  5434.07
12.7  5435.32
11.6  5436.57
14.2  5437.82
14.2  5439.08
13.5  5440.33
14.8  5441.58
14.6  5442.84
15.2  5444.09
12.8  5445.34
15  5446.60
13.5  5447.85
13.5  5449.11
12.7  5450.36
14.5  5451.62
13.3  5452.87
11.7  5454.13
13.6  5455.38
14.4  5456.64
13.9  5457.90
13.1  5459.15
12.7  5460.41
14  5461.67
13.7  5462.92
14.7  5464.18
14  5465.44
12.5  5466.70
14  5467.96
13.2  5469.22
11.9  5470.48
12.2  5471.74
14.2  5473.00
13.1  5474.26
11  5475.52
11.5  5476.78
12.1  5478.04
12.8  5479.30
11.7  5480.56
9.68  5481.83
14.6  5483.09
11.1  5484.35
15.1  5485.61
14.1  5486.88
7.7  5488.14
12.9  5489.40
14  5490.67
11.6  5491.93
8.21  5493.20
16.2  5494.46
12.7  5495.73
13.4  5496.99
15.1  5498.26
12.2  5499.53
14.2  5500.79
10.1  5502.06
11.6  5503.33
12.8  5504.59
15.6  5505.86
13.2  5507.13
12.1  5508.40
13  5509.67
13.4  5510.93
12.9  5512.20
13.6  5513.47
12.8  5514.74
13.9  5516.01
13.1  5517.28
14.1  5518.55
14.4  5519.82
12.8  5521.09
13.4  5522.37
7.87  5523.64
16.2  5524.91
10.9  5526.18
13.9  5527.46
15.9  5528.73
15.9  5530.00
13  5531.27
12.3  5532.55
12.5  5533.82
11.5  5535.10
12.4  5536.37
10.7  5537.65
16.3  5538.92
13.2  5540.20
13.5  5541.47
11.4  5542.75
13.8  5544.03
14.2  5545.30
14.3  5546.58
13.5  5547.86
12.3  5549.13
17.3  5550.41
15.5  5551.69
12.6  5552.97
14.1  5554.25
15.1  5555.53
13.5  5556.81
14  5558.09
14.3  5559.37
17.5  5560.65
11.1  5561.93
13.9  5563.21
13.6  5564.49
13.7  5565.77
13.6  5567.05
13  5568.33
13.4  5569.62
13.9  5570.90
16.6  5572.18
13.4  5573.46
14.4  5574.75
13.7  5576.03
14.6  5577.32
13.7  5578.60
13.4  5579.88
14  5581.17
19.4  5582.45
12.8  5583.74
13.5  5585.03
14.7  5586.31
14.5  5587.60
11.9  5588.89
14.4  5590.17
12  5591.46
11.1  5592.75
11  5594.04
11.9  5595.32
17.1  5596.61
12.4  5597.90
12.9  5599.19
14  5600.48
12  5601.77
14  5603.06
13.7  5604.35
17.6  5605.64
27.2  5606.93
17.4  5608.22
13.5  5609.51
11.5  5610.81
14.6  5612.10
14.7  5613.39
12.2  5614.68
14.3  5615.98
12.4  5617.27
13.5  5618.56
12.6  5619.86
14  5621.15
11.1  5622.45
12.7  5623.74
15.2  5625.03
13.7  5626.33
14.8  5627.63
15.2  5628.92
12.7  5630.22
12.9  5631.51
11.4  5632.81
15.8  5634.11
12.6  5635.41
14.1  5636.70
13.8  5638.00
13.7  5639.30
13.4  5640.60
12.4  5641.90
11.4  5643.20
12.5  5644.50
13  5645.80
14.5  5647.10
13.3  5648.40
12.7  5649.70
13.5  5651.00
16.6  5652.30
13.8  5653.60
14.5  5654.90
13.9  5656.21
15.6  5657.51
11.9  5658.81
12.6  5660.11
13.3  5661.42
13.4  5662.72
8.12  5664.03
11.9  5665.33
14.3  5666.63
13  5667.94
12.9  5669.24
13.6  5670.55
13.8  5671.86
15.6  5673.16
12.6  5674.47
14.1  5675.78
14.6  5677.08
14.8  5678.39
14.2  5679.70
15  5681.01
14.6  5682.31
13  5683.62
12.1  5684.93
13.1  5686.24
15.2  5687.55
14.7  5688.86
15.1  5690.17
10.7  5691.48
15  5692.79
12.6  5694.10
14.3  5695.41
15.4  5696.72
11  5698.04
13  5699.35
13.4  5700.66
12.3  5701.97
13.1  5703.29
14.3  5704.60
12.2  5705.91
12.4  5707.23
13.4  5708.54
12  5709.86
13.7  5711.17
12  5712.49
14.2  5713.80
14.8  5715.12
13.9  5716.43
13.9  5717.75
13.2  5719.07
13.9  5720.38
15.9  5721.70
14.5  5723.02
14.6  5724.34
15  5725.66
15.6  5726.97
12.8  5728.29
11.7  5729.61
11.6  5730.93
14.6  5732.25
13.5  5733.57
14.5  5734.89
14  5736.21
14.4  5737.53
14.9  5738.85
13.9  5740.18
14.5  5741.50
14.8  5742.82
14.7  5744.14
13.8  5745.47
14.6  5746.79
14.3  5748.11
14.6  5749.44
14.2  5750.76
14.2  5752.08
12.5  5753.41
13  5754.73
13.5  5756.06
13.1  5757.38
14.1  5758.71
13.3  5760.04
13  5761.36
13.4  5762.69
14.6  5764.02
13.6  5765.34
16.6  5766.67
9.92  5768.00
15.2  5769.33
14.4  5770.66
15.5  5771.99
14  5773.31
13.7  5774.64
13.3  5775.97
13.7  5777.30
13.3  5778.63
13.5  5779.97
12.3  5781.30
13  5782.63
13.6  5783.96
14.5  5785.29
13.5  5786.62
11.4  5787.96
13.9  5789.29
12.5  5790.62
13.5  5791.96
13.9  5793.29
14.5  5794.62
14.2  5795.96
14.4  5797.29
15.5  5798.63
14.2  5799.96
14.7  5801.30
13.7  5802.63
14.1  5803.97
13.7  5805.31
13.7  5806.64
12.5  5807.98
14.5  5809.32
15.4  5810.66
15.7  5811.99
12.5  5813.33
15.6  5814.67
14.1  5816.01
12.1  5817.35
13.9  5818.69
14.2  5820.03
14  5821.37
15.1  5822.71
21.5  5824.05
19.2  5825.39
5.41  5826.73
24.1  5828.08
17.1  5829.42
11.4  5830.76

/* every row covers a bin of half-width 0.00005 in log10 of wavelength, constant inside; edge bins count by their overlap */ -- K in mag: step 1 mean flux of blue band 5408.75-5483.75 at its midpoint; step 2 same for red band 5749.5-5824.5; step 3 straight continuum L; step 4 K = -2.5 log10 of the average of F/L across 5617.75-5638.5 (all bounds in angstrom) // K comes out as 0.01 mag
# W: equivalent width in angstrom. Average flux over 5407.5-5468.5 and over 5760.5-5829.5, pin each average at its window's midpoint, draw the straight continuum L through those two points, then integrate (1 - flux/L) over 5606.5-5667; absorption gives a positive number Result 1.3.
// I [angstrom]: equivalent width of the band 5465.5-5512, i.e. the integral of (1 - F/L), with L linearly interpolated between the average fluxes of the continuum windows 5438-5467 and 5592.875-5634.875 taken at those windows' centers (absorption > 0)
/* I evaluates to 3.9 angstrom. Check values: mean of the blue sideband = 13.8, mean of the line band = 12.7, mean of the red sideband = 14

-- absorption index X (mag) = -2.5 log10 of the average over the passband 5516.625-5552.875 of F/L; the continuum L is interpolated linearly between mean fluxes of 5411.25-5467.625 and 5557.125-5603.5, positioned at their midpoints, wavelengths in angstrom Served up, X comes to 0.023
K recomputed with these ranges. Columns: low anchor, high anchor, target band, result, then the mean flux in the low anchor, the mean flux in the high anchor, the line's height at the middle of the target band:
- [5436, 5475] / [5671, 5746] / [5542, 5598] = -0.02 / 13.6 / 13.8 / 13.7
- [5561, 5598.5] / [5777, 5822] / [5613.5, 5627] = 0.04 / 13.7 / 13.8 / 13.7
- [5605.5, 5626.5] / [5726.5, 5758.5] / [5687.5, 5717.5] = 0.06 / 14.5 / 13.9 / 14.1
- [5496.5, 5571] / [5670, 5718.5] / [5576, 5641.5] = -0.03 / 13.4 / 13.6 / 13.5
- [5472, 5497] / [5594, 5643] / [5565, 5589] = -0.05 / 12.4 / 14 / 13.5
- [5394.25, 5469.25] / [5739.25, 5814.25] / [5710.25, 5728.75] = -0.03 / 13.3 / 13.9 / 13.8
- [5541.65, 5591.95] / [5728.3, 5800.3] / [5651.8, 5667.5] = 0.05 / 14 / 13.8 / 13.9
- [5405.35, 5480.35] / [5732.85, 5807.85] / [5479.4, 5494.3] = 0.12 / 13.4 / 13.9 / 13.5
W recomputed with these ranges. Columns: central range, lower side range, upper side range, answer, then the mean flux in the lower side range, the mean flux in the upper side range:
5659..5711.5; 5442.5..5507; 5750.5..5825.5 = 1.3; 13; 14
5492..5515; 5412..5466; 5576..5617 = 1.6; 13.7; 14.2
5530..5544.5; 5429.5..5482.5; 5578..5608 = 1.0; 13.2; 14.4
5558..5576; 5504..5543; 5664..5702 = -1.0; 13.2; 13.6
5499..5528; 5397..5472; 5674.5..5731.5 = 0.9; 13.3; 13.6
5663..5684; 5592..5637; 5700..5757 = 0.5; 13.9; 13.8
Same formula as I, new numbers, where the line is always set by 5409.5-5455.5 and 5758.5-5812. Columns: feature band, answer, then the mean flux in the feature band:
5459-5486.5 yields 1.5 angstrom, 12.9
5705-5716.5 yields 0.5 angstrom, 13.2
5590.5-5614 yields -1.1 angstrom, 14.4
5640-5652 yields 0.6 angstrom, 13.1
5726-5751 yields -0.5 angstrom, 14.1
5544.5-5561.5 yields -1.0 angstrom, 14.4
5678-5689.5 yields -0.3 angstrom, 14.1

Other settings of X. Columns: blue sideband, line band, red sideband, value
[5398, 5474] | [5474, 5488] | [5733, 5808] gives 0.10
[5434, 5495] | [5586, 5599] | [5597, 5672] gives 0.04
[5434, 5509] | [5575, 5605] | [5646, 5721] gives -0.02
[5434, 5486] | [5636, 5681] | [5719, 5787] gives 0.02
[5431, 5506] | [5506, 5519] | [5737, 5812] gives -0.01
